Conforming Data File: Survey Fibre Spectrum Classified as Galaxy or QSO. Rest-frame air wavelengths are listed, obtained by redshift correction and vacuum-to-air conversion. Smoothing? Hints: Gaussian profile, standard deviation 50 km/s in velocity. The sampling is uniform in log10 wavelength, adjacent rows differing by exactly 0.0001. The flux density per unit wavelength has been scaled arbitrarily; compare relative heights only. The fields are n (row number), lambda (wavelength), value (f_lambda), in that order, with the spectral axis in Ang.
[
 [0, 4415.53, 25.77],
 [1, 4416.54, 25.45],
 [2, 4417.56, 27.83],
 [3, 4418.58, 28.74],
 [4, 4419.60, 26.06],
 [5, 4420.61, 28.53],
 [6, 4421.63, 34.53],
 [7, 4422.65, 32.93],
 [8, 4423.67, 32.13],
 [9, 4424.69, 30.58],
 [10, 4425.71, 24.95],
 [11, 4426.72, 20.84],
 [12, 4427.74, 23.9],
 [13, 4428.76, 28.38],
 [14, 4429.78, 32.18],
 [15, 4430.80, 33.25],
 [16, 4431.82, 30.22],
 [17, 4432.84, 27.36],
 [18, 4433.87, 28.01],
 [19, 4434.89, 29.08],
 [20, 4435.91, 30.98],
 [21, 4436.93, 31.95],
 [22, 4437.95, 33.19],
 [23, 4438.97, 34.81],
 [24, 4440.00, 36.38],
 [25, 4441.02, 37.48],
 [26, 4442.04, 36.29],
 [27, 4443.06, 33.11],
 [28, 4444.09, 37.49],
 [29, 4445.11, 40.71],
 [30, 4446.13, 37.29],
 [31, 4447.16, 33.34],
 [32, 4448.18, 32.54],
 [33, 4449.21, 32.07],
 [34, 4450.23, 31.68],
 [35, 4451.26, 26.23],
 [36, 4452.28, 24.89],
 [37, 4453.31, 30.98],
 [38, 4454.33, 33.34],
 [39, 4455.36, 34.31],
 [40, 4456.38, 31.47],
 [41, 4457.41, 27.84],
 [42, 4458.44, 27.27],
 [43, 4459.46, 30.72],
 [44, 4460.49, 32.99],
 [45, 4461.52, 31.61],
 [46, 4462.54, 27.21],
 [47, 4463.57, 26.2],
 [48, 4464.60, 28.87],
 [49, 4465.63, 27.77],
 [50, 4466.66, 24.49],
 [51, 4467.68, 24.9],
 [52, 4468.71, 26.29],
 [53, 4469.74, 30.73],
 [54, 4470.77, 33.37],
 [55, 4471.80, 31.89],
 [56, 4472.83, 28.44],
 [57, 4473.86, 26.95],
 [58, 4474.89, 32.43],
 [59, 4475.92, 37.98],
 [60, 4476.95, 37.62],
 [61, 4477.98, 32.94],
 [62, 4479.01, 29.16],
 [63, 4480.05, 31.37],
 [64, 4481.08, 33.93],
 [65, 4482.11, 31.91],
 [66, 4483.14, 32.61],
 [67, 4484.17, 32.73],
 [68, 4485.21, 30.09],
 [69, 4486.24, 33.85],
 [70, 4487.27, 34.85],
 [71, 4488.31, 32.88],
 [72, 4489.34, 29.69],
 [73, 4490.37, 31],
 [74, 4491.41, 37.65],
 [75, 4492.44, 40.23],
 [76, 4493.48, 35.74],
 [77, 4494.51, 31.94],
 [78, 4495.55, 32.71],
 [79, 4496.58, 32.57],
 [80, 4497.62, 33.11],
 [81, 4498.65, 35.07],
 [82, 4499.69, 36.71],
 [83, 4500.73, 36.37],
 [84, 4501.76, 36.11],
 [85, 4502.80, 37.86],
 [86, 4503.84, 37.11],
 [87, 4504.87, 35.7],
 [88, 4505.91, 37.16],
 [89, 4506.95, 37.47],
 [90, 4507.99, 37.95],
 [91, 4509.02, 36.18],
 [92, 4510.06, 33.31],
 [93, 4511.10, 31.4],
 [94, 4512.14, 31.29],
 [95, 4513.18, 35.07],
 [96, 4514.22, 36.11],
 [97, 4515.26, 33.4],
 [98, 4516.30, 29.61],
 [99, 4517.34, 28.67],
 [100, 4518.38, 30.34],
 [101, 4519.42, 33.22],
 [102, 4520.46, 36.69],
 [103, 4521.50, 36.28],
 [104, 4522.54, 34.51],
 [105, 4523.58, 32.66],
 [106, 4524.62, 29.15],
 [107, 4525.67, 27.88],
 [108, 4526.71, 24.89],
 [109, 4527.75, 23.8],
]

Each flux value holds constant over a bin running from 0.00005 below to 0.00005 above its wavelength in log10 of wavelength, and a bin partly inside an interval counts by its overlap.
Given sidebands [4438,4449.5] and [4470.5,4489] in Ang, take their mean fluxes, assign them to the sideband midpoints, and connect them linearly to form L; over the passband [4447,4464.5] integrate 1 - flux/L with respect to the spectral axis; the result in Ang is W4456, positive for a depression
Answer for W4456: 2.2 Ang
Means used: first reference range 35.5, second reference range 32.5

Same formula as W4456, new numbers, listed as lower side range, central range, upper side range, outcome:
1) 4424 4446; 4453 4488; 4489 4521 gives 2.32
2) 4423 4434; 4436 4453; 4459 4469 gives -3.20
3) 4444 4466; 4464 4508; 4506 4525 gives -0.71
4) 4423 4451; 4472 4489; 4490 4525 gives 0.51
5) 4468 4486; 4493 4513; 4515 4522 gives -1.72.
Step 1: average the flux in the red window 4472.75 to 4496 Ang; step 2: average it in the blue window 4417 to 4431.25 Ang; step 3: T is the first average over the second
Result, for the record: 1.14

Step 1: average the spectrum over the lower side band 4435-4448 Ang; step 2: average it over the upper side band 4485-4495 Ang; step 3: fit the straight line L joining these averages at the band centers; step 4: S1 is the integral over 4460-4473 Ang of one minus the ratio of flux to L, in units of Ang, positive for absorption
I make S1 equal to 2.1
